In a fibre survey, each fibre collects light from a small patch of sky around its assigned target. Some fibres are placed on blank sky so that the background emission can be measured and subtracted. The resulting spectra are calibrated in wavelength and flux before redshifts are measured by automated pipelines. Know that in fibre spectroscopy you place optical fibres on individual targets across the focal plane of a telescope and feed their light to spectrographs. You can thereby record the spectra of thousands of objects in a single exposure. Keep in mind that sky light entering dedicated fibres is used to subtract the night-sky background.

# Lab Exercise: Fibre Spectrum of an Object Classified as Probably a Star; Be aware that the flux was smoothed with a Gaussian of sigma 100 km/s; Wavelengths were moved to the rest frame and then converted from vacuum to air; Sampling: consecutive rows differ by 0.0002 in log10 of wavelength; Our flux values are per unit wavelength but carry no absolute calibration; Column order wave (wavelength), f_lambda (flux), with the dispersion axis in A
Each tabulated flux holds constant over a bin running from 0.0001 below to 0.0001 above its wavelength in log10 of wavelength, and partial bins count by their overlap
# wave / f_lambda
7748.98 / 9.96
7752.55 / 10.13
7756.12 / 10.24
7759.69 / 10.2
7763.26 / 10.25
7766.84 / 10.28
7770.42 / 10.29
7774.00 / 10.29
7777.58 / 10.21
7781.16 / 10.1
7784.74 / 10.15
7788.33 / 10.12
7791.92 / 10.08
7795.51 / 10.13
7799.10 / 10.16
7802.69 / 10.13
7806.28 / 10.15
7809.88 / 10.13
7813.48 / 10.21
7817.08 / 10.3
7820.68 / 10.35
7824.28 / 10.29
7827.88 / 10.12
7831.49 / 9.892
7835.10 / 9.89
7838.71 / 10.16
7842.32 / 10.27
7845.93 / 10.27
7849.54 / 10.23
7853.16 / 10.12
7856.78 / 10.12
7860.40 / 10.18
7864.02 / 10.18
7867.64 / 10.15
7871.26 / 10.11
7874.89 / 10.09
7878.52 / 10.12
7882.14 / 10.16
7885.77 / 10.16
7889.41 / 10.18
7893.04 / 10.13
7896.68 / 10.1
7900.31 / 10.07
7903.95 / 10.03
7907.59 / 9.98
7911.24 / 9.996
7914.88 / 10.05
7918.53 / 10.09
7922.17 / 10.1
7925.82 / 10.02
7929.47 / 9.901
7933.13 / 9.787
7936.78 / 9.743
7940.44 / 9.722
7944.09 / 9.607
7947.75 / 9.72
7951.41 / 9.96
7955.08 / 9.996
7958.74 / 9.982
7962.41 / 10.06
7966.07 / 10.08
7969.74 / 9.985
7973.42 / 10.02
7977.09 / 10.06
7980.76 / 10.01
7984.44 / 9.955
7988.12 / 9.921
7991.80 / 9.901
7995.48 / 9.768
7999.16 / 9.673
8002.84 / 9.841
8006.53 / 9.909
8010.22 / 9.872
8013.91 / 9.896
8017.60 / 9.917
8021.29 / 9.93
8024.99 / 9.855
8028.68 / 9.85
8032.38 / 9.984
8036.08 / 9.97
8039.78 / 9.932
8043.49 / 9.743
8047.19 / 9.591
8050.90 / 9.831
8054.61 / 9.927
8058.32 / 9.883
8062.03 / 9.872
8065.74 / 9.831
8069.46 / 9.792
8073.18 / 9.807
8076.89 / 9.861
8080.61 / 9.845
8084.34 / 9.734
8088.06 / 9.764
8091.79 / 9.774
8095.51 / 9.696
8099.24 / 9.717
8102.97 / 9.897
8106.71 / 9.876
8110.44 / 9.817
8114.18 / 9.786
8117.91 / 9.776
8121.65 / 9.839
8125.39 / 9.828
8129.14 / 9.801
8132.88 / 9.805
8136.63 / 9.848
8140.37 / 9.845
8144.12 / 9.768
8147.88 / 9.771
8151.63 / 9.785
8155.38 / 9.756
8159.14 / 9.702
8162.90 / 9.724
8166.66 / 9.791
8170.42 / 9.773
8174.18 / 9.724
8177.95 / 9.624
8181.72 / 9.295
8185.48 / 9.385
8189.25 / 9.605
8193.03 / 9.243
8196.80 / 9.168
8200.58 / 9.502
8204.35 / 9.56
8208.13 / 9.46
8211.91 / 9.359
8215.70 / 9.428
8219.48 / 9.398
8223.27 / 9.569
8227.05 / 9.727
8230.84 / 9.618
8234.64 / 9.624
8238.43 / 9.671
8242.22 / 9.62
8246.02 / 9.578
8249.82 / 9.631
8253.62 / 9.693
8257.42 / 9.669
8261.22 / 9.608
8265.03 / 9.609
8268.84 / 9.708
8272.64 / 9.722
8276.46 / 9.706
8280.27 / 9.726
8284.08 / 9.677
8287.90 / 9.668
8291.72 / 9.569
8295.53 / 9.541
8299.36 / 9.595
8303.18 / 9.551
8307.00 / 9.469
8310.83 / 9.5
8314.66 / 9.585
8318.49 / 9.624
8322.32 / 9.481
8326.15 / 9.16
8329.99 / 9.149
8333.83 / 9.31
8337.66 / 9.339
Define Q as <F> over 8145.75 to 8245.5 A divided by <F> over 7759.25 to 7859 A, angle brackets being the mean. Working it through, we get 0.94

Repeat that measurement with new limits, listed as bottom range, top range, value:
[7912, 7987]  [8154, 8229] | 0.96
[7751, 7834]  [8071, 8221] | 0.95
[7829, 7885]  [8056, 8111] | 0.97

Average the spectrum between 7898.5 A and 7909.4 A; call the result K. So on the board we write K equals 10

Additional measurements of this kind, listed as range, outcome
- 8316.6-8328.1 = 9.42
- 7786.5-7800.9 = 10.1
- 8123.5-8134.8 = 9.81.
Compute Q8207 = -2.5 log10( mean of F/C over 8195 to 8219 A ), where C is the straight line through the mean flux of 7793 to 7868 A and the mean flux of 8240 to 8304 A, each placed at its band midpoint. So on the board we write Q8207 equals 0.03 mag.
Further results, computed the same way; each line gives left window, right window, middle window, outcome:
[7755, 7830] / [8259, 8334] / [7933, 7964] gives 0.02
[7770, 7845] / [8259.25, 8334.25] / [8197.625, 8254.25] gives 0.01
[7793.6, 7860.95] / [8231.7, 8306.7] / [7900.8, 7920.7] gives 0.00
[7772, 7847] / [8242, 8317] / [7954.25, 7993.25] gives 0.00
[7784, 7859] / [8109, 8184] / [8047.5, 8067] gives 0.00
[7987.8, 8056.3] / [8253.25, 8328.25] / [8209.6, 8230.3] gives 0.02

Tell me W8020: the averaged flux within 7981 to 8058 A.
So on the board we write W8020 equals 9.87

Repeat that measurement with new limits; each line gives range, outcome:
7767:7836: 10.2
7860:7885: 10.1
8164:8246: 9.53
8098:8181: 9.78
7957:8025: 9.93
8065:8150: 9.8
